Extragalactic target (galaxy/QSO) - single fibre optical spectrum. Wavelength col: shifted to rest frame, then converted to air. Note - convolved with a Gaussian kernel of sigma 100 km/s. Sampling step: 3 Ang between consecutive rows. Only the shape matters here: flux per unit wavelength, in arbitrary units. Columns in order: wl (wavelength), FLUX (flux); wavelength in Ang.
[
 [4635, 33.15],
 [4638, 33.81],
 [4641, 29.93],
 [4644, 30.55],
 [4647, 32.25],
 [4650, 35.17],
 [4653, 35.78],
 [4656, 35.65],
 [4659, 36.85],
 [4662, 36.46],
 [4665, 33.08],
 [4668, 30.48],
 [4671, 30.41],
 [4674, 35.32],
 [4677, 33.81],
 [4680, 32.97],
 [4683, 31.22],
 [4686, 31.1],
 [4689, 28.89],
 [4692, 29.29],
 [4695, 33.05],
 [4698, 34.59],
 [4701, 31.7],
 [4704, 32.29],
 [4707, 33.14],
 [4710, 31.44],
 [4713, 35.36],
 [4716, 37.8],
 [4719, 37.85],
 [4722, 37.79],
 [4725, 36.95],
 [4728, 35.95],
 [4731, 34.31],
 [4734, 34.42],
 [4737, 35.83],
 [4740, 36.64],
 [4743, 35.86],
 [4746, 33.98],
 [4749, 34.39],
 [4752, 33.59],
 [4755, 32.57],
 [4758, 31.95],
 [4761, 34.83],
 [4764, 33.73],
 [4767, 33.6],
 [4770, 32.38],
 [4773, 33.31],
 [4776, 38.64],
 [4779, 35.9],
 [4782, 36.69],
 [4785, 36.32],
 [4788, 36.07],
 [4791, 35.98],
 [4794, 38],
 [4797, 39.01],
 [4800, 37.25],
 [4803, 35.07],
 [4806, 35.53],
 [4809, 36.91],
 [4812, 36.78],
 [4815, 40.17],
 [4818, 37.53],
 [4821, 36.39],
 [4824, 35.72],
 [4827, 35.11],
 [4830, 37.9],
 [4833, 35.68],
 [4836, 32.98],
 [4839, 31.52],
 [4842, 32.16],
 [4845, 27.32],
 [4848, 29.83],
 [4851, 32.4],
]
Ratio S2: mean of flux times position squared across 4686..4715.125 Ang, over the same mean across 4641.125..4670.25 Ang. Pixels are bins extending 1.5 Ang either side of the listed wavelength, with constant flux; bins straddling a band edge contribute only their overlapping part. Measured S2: 1.0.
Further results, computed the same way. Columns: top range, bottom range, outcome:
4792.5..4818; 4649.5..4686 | 1.17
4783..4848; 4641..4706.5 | 1.15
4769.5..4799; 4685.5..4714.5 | 1.17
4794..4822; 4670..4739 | 1.15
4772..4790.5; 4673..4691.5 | 1.18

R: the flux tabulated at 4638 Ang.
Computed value 33.81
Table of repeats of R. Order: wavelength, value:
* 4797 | 39.01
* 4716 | 37.8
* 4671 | 30.41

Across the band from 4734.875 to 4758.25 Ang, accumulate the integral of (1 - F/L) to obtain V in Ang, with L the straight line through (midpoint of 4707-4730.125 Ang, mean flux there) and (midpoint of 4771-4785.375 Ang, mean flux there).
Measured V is 1.0 Ang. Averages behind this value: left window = 35.9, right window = 36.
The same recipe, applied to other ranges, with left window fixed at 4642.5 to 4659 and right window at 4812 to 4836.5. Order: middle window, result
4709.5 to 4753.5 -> -0.4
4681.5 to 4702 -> 2.0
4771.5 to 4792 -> -0.1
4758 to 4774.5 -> 1.1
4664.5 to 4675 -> 0.7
